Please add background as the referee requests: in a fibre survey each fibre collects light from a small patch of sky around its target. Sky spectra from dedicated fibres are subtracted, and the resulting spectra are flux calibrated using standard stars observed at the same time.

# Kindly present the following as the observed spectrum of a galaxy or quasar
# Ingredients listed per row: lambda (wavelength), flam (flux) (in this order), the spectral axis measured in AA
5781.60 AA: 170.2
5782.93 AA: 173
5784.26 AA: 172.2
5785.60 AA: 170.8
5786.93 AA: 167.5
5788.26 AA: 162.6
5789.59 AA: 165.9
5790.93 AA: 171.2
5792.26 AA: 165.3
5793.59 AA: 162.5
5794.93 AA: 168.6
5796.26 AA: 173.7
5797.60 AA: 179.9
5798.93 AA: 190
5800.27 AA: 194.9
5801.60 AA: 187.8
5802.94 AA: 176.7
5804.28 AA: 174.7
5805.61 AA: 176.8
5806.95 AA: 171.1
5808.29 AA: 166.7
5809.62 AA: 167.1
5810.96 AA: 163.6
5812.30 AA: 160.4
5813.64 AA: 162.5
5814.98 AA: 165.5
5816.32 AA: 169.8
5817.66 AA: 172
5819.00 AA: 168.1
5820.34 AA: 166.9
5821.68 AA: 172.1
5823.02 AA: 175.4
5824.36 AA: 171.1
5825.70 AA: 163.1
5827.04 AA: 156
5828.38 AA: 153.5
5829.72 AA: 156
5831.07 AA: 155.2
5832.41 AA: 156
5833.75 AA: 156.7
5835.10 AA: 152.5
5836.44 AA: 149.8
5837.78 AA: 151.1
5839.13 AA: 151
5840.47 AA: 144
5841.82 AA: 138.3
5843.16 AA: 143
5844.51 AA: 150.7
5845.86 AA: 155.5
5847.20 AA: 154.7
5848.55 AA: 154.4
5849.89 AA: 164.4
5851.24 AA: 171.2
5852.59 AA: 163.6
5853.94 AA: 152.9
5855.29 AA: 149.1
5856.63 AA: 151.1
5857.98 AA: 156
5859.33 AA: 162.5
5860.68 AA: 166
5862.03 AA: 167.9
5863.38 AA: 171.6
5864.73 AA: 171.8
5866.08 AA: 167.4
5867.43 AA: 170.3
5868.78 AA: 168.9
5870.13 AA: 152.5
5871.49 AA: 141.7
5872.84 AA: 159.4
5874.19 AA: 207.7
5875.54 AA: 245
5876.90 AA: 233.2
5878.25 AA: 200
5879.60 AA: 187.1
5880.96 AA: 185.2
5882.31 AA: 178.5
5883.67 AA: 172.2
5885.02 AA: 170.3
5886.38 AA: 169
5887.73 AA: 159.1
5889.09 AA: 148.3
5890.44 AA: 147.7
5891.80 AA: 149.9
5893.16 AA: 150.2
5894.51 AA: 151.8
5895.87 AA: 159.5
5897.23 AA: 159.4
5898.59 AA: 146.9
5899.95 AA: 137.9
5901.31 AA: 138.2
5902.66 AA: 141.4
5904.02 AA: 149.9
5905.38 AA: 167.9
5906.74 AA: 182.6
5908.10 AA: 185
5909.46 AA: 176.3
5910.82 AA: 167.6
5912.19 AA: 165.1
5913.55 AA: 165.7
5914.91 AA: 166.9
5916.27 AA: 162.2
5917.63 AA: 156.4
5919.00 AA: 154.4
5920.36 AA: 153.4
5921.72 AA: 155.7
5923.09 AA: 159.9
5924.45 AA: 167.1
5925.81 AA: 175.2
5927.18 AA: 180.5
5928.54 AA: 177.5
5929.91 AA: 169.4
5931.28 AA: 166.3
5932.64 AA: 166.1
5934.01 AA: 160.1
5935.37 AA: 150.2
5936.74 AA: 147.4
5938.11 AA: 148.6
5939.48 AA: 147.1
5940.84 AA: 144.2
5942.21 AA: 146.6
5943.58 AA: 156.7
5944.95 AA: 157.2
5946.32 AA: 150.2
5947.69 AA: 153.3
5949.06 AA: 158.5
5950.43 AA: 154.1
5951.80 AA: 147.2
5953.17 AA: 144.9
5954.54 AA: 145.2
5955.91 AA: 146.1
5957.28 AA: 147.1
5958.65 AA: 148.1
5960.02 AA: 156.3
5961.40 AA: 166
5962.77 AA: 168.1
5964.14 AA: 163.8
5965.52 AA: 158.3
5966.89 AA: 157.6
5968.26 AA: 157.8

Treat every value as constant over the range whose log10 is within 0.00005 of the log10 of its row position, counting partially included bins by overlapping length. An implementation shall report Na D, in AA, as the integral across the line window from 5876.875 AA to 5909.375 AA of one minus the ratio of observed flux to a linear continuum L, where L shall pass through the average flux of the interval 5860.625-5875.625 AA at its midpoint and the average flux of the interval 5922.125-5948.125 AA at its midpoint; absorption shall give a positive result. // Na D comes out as 0.6 AA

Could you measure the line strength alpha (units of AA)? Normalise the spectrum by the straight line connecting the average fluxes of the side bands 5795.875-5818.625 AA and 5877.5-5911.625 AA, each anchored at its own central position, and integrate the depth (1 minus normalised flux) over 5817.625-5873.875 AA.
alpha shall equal 3.3 AA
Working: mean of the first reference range 174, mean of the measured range 159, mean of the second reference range 163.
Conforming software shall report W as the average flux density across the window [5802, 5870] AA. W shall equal 162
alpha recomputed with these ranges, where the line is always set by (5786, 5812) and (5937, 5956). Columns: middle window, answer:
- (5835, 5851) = 1.4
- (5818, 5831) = 0.3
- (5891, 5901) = 0.5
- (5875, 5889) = -2.4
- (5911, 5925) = -0.6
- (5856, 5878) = -1.8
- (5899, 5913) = -0.4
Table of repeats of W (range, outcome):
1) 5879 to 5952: 160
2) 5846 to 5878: 170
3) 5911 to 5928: 164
